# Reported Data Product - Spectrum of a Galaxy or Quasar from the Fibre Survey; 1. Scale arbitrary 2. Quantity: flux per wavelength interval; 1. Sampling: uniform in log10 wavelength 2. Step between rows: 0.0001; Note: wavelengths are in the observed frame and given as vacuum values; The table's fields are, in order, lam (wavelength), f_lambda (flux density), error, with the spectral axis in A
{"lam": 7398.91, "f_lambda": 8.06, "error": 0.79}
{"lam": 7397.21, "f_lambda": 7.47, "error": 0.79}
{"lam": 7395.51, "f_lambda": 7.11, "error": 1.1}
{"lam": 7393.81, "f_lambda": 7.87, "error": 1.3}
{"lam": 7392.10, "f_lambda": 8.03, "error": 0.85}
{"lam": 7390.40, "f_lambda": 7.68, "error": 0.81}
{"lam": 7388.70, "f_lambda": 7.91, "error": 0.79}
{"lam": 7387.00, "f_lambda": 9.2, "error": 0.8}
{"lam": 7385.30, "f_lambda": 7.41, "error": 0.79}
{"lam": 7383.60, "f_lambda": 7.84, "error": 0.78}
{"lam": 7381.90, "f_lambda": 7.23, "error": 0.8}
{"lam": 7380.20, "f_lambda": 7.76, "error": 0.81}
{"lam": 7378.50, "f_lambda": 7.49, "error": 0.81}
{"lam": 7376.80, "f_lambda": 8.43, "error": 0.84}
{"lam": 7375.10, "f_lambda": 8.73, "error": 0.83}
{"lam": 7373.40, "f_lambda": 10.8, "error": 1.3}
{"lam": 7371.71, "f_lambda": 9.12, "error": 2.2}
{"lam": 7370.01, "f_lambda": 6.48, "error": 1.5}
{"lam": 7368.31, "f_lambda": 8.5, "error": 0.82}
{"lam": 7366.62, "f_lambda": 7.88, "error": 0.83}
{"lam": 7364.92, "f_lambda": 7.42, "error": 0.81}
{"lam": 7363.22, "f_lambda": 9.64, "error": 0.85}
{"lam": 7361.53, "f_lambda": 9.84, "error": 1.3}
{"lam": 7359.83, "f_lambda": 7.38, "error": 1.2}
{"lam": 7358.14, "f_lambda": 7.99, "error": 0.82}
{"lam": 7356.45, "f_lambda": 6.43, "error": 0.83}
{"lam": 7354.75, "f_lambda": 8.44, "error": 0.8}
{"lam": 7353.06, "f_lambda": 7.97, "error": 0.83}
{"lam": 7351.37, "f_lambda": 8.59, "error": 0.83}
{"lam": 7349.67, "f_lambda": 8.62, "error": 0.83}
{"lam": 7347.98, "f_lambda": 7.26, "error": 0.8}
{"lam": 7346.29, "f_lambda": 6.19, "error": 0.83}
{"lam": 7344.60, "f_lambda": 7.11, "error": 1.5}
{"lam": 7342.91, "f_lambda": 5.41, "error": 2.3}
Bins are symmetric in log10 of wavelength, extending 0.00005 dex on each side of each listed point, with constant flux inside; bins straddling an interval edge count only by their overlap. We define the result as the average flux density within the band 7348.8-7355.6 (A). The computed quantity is 8.4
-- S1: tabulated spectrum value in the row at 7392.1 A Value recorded 8.03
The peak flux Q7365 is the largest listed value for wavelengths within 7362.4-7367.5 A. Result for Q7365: 9.64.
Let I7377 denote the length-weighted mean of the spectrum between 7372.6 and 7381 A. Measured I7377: 8.63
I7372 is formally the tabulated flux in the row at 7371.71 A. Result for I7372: 9.12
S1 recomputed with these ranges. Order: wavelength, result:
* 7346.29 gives 6.19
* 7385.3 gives 7.41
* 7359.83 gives 7.38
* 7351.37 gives 8.59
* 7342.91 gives 5.41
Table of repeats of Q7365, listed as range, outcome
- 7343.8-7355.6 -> 8.62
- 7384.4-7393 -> 9.2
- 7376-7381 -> 8.43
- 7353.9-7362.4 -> 9.84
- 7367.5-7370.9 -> 8.5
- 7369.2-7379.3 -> 10.8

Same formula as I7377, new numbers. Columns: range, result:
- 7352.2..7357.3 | 7.62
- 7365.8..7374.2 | 8.55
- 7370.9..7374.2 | 9.98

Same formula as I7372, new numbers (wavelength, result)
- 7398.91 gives 8.06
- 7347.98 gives 7.26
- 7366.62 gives 7.88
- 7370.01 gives 6.48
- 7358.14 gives 7.99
